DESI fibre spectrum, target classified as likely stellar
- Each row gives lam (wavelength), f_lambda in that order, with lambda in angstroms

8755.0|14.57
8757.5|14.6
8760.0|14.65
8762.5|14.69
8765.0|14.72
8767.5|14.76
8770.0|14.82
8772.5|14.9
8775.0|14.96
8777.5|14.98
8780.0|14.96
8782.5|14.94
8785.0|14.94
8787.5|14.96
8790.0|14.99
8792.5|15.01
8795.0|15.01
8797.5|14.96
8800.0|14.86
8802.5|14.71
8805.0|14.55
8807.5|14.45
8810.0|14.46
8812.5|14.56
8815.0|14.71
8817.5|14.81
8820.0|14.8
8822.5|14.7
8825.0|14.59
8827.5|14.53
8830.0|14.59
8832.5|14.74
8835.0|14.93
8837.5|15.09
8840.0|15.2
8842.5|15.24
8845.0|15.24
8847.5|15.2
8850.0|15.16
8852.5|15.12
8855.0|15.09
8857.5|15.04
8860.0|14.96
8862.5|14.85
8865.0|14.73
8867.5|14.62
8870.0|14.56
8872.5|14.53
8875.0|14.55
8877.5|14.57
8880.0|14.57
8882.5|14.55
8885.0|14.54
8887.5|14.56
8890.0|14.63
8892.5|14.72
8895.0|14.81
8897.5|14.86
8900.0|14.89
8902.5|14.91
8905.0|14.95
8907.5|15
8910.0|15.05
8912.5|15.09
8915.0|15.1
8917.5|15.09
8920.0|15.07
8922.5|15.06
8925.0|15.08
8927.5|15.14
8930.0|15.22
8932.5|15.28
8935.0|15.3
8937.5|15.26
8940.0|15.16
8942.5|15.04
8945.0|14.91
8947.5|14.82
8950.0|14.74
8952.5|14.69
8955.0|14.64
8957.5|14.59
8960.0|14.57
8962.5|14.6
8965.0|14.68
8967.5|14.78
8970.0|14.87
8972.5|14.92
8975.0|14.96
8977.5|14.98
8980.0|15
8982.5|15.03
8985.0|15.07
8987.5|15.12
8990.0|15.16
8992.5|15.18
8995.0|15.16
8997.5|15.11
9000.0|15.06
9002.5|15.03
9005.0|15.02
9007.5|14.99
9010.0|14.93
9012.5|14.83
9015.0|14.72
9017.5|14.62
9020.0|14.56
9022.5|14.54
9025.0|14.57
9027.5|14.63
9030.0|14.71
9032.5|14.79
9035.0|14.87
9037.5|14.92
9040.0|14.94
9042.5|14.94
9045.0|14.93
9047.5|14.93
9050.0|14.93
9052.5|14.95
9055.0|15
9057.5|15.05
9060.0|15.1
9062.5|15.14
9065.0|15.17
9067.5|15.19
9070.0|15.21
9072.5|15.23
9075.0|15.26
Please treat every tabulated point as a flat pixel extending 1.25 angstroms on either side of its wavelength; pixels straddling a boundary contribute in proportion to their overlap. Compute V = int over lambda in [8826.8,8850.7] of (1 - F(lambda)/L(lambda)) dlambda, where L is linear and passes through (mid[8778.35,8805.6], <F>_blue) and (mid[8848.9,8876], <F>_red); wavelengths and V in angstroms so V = -0.2 angstroms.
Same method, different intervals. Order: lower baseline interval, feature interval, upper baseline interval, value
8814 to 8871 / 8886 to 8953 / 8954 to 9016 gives -0.32 angstroms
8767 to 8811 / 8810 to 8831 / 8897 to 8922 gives 0.34 angstroms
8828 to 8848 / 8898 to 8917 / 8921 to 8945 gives 0.15 angstroms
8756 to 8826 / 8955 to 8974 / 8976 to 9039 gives 0.21 angstroms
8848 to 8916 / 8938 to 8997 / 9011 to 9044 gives -0.52 angstroms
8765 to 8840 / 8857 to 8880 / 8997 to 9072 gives 0.22 angstroms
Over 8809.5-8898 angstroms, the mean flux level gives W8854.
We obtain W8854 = 14.8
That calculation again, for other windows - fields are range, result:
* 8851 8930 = 14.9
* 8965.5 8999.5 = 15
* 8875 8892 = 14.6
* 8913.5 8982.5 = 14.9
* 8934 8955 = 15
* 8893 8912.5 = 14.9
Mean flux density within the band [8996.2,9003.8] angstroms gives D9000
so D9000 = 15.1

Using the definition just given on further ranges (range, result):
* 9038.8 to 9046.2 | 14.9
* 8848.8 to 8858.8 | 15.1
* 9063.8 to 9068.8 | 15.2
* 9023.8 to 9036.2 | 14.7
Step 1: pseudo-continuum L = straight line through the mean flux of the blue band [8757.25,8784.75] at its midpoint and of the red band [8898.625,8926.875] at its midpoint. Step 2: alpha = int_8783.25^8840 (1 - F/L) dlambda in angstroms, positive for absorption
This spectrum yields 0.4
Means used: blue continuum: 14.8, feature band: 14.8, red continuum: 15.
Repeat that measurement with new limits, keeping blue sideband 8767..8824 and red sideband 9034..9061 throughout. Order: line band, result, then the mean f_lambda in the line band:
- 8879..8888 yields 0.19 angstroms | 14.6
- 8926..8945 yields -0.36 angstroms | 15.2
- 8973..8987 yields -0.08 angstroms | 15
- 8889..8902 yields 0.07 angstroms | 14.8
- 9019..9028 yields 0.23 angstroms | 14.6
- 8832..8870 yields -0.40 angstroms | 15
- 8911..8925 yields -0.18 angstroms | 15.1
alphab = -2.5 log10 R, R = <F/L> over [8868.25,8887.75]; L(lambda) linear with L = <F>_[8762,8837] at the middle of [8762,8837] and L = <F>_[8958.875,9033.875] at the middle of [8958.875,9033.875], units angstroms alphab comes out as 0.02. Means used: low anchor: 14.8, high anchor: 14.9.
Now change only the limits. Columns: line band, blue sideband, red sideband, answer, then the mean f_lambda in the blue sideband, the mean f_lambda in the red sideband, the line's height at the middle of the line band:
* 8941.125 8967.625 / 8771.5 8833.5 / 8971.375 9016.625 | 0.02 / 14.8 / 15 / 15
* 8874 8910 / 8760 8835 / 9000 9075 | 0.01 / 14.8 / 14.9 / 14.8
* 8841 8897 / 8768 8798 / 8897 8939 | 0.02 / 14.9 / 15.1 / 15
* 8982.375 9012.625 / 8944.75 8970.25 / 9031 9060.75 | -0.02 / 14.7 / 14.9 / 14.8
